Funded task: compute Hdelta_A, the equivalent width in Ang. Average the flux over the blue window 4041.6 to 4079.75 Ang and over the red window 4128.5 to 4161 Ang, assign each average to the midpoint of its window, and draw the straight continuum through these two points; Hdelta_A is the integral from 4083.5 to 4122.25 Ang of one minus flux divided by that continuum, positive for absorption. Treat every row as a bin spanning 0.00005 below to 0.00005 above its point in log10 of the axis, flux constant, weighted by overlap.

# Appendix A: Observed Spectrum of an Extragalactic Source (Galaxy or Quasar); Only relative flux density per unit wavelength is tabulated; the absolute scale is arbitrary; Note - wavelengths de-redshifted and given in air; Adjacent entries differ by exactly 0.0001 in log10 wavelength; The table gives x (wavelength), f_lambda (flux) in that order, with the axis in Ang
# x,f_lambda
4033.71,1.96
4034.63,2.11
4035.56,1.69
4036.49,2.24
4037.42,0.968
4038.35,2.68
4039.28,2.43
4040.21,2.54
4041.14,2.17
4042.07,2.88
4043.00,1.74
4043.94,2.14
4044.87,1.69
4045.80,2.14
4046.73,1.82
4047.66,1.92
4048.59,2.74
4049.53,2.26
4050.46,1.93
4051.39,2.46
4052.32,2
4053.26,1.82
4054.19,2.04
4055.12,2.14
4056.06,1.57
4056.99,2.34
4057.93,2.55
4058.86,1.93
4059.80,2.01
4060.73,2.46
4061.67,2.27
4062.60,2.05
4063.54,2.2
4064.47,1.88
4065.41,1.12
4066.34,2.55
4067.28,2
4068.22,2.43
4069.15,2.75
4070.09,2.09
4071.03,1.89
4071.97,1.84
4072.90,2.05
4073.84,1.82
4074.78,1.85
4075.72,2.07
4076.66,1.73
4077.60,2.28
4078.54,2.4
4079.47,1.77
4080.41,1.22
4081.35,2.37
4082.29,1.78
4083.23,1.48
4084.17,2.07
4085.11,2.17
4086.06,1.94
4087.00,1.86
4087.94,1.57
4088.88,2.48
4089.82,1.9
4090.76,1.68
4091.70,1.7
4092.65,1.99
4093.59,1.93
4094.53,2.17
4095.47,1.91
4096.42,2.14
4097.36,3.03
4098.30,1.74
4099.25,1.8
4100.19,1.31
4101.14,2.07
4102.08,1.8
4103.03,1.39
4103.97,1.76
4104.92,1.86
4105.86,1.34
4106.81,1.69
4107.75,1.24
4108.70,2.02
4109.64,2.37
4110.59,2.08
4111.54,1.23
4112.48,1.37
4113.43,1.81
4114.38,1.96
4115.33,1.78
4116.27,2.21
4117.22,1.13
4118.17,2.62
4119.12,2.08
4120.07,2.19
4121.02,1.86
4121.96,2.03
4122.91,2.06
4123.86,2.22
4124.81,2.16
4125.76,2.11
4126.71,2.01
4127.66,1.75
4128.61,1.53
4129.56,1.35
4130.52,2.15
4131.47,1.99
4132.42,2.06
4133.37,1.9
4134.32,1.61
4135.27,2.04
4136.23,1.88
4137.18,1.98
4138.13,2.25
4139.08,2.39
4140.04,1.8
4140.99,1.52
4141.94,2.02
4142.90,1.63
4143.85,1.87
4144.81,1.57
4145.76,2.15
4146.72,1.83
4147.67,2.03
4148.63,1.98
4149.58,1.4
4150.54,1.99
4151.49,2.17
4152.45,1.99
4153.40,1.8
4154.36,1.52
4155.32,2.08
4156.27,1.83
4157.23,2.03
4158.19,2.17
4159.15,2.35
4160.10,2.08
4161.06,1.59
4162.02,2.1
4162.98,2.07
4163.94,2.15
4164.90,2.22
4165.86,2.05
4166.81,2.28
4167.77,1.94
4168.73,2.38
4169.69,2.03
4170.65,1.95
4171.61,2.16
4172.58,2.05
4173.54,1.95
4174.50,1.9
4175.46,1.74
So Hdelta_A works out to 2.28 Ang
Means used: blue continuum 2.09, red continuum 1.91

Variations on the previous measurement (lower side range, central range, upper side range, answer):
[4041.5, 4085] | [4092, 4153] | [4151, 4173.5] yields 4.55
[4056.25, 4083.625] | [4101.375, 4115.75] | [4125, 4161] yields 1.84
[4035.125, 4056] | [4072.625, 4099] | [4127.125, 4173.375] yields 0.99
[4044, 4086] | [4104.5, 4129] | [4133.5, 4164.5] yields 1.25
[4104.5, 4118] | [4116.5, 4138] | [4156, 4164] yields -1.31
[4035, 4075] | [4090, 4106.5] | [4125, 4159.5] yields 1.20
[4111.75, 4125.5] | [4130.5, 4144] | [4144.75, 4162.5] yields 0.08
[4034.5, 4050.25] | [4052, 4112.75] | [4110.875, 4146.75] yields 2.28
